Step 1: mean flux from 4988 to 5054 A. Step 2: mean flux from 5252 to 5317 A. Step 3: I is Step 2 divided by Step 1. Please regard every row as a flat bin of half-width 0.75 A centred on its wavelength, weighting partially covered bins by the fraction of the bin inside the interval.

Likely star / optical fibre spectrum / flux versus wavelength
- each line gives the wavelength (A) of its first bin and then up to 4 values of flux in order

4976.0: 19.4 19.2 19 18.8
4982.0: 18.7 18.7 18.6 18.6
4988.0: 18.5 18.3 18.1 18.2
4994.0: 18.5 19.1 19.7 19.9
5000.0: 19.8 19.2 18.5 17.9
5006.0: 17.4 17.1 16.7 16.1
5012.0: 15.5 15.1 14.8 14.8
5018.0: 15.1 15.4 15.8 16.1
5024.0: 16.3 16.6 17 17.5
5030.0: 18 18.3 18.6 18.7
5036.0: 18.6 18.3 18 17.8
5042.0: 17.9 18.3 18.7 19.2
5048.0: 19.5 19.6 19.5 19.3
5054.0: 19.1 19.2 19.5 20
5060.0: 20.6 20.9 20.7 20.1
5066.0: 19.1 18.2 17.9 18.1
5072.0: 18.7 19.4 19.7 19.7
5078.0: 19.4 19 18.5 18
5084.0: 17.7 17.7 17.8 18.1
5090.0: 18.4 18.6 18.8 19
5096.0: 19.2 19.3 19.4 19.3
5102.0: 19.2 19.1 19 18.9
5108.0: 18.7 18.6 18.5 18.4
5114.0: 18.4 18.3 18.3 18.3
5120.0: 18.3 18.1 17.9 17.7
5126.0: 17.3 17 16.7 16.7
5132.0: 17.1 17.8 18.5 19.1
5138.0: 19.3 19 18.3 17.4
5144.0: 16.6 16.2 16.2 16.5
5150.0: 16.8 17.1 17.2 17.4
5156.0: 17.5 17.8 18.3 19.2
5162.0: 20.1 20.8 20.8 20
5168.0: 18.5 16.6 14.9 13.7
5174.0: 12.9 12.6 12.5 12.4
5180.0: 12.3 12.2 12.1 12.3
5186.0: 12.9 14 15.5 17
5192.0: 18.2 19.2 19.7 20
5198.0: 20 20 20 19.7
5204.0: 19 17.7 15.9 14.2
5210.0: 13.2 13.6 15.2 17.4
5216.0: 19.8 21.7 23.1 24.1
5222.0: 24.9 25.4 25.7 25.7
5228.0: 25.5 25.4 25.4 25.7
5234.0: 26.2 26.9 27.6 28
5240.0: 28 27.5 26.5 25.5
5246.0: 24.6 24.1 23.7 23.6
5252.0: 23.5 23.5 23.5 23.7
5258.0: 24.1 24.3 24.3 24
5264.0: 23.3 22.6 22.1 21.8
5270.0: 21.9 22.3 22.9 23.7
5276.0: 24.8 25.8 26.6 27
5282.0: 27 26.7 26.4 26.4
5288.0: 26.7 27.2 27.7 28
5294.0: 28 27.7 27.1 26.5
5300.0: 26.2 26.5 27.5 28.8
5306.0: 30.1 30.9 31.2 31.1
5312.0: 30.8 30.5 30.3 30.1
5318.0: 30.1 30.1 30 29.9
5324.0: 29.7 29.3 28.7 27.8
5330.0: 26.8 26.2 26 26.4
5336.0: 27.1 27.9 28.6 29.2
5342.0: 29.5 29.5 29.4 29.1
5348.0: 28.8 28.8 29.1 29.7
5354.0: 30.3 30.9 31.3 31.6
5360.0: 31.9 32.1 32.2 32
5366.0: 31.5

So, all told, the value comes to 1.48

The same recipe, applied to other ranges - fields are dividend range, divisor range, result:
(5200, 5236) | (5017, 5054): 1.19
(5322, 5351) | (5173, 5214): 1.80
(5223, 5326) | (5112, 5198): 1.56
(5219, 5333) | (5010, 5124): 1.44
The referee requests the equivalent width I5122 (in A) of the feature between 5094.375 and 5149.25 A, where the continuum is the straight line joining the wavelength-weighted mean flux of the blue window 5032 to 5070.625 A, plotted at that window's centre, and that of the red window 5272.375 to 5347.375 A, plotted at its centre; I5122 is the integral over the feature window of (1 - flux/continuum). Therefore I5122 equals 8.5 A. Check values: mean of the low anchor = 19.1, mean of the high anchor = 28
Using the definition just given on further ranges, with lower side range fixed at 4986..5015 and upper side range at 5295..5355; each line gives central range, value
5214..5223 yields 1.14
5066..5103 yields 3.61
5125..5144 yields 3.93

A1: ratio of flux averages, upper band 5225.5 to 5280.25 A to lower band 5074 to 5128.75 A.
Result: 1.33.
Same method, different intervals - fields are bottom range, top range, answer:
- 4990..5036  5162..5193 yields 0.88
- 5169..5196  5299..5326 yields 2.04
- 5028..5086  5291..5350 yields 1.52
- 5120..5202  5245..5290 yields 1.44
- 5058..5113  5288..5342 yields 1.51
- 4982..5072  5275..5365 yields 1.58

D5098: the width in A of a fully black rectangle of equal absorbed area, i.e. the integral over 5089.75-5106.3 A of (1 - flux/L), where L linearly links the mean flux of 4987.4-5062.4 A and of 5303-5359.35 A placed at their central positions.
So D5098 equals 1.3 A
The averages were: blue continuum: 18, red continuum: 29.3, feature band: 19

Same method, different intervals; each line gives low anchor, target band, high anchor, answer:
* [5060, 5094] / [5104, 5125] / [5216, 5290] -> 1.8 A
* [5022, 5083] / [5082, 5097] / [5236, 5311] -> 1.2 A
